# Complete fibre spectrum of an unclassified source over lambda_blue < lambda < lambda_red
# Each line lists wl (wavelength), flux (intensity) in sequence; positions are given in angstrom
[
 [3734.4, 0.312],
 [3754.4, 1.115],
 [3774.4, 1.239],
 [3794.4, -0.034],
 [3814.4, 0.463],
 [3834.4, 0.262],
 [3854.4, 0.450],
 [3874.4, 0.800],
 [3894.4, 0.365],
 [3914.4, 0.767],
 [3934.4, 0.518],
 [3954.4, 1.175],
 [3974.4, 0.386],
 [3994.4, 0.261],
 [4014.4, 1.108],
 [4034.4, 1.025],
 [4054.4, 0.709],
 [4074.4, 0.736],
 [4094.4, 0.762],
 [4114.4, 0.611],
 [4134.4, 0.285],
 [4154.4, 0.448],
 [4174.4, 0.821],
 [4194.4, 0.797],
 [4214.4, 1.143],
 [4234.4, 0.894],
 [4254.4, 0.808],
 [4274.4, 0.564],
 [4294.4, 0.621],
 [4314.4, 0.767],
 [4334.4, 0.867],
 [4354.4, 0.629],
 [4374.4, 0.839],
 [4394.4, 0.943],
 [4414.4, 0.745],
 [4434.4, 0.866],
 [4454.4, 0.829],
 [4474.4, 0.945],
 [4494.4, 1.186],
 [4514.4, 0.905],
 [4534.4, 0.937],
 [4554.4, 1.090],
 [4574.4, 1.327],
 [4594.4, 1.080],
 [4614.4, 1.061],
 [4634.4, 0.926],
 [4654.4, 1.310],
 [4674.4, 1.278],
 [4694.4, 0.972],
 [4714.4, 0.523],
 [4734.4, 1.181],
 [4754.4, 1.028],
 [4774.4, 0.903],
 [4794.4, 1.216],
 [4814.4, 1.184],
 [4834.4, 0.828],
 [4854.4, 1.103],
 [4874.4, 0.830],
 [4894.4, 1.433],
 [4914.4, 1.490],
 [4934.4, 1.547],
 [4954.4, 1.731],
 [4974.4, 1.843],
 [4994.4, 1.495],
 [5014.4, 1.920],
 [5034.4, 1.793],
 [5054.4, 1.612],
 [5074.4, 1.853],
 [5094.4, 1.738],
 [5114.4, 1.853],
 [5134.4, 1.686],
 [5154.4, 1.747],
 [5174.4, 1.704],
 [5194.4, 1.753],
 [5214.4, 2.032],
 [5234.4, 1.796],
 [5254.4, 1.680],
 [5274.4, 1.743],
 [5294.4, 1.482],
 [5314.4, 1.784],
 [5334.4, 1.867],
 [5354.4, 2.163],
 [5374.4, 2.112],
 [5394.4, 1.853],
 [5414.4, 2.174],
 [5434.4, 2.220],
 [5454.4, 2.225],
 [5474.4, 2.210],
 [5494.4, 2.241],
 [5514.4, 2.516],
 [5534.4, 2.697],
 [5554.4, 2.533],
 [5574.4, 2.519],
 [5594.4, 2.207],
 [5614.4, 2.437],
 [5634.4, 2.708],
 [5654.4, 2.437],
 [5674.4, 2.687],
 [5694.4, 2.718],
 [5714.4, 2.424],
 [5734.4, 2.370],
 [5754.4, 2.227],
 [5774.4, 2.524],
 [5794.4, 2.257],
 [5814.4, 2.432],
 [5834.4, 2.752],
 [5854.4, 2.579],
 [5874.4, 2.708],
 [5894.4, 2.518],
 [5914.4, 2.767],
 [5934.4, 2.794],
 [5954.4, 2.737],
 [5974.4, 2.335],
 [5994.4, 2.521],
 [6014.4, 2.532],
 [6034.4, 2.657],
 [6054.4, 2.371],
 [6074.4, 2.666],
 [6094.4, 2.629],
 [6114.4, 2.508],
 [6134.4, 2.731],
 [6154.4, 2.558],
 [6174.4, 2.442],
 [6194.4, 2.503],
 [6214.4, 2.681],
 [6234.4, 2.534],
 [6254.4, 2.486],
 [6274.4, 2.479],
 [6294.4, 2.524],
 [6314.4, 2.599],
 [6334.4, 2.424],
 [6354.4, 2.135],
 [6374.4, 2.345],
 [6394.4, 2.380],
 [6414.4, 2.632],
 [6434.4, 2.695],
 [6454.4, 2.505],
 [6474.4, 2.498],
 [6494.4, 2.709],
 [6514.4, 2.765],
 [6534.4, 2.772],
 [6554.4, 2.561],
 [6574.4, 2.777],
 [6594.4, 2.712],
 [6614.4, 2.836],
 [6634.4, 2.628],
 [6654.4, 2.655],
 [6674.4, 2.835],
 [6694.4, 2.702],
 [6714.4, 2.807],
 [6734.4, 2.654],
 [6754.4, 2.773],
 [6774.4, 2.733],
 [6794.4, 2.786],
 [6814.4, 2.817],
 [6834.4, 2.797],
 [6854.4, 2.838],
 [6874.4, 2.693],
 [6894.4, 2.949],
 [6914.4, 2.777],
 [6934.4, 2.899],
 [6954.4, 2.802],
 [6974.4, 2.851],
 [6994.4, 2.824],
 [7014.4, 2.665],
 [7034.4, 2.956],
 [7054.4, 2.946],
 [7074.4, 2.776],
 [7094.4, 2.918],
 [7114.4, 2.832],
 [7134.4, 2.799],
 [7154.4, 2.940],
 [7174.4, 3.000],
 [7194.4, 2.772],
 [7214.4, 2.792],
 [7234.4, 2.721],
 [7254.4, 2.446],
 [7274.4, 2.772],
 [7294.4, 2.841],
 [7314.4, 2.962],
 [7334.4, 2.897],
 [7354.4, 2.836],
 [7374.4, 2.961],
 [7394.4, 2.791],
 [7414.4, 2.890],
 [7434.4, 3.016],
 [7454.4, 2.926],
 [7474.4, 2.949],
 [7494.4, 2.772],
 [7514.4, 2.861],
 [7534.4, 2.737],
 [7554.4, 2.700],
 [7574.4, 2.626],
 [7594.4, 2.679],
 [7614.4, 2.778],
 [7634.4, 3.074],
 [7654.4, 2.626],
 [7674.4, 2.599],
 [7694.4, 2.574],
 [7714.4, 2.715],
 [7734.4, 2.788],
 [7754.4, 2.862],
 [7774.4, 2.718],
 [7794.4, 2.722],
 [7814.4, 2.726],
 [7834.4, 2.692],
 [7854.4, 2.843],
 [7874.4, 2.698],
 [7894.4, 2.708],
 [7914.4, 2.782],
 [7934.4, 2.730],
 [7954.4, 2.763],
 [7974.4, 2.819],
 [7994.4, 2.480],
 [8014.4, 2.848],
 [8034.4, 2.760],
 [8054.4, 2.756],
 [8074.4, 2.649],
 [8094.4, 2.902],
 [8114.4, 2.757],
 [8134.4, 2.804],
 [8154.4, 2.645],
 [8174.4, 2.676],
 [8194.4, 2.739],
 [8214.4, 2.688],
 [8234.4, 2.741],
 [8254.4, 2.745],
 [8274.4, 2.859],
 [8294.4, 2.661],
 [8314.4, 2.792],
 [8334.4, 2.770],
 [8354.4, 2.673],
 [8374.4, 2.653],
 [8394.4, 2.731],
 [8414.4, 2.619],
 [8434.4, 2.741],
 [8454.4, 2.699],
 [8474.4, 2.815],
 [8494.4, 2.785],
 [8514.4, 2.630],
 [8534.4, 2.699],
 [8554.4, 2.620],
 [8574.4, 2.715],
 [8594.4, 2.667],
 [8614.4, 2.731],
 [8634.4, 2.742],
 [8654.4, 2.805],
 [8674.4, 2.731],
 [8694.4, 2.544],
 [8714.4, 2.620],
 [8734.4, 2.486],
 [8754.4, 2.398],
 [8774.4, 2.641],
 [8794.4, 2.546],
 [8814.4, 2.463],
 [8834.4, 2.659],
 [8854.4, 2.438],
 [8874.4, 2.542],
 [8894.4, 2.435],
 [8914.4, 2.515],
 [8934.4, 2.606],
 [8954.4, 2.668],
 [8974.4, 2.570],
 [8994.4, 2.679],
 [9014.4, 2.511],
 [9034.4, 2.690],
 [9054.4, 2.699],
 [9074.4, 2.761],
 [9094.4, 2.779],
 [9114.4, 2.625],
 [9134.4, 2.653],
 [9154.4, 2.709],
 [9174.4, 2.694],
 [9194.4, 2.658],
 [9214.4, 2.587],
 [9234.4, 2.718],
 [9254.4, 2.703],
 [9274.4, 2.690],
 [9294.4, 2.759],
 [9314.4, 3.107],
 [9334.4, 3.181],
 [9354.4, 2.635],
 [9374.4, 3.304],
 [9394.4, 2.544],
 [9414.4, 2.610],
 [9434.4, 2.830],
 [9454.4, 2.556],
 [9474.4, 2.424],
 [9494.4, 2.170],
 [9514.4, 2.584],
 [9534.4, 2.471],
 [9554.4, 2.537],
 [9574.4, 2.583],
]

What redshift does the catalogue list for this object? 0.23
